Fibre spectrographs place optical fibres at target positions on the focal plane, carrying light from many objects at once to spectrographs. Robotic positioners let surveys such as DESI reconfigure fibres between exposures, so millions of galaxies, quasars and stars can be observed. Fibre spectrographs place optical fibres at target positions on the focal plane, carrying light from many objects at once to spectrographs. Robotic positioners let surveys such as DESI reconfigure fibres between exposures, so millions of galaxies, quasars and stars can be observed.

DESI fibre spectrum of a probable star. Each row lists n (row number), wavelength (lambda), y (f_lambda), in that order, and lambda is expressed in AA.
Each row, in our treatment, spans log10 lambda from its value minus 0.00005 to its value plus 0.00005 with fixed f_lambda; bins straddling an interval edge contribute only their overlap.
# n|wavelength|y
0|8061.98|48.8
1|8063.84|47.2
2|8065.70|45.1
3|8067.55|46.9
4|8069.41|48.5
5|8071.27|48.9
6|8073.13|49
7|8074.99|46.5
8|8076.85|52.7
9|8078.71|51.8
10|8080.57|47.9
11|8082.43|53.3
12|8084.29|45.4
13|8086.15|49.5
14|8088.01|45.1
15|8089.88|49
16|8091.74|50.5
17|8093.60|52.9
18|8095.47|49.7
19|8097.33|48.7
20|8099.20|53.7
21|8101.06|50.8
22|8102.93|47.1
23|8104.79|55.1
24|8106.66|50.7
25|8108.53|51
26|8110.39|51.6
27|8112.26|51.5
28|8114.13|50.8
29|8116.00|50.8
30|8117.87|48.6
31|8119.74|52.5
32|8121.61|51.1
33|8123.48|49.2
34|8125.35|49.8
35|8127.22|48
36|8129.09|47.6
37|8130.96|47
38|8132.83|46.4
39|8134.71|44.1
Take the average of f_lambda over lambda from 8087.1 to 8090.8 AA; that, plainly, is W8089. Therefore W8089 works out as 47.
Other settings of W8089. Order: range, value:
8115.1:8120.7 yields 50.6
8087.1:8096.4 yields 49.4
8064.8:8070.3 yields 46.9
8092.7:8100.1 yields 51.2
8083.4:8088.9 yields 46.7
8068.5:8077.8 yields 49.1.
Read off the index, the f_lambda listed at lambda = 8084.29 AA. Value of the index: 45.4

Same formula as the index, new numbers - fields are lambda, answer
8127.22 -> 48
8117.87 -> 48.6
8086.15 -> 49.5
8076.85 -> 52.7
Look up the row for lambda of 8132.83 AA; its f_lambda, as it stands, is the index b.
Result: 46.4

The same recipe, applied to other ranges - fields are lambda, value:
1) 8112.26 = 51.5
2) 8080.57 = 47.9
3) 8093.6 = 52.9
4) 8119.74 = 52.5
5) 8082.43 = 53.3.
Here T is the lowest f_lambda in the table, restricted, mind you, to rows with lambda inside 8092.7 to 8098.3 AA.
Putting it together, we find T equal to 48.7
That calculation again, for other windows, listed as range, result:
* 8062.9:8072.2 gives 45.1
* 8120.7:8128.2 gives 48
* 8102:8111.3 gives 47.1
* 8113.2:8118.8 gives 48.6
